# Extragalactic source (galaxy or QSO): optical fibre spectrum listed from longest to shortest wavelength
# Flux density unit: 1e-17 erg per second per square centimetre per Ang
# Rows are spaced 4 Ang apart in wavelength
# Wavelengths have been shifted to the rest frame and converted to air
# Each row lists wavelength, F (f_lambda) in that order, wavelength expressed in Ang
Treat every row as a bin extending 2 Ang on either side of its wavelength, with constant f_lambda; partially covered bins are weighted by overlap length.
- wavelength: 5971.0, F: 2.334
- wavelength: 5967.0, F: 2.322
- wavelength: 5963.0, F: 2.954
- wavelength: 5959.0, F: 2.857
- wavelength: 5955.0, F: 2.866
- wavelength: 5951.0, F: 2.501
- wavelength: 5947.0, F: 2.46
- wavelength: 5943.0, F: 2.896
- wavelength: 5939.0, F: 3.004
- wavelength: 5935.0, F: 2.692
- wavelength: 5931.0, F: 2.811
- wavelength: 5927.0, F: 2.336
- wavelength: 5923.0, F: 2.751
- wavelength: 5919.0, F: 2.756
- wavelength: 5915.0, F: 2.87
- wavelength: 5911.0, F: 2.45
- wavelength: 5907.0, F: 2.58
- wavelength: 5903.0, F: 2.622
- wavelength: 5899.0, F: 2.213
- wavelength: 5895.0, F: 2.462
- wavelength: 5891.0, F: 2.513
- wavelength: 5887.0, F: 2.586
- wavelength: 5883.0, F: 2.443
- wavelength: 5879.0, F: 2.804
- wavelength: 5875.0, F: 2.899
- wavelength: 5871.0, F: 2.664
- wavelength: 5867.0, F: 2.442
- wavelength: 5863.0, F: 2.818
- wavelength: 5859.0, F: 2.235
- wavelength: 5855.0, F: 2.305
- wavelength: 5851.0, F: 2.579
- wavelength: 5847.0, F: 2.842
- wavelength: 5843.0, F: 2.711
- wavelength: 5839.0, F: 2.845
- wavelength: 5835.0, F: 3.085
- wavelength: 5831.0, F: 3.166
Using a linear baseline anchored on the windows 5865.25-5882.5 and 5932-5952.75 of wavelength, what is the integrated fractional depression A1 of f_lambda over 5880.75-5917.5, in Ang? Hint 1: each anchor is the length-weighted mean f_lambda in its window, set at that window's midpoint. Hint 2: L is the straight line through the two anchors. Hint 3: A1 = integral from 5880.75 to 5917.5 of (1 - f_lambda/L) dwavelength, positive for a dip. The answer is 2.2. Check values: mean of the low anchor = 2.68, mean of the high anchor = 2.72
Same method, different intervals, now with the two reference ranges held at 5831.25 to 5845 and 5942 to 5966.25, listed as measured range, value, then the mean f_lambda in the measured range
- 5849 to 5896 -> 4.9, 2.56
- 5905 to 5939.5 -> 1.2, 2.68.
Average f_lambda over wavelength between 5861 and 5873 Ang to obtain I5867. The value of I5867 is 2.64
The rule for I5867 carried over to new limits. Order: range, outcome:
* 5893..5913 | 2.47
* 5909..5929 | 2.63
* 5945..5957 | 2.61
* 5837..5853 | 2.74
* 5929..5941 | 2.84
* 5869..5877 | 2.78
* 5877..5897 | 2.56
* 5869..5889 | 2.68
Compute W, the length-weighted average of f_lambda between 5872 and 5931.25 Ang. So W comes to 2.6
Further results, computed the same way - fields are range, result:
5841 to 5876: 2.6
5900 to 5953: 2.66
